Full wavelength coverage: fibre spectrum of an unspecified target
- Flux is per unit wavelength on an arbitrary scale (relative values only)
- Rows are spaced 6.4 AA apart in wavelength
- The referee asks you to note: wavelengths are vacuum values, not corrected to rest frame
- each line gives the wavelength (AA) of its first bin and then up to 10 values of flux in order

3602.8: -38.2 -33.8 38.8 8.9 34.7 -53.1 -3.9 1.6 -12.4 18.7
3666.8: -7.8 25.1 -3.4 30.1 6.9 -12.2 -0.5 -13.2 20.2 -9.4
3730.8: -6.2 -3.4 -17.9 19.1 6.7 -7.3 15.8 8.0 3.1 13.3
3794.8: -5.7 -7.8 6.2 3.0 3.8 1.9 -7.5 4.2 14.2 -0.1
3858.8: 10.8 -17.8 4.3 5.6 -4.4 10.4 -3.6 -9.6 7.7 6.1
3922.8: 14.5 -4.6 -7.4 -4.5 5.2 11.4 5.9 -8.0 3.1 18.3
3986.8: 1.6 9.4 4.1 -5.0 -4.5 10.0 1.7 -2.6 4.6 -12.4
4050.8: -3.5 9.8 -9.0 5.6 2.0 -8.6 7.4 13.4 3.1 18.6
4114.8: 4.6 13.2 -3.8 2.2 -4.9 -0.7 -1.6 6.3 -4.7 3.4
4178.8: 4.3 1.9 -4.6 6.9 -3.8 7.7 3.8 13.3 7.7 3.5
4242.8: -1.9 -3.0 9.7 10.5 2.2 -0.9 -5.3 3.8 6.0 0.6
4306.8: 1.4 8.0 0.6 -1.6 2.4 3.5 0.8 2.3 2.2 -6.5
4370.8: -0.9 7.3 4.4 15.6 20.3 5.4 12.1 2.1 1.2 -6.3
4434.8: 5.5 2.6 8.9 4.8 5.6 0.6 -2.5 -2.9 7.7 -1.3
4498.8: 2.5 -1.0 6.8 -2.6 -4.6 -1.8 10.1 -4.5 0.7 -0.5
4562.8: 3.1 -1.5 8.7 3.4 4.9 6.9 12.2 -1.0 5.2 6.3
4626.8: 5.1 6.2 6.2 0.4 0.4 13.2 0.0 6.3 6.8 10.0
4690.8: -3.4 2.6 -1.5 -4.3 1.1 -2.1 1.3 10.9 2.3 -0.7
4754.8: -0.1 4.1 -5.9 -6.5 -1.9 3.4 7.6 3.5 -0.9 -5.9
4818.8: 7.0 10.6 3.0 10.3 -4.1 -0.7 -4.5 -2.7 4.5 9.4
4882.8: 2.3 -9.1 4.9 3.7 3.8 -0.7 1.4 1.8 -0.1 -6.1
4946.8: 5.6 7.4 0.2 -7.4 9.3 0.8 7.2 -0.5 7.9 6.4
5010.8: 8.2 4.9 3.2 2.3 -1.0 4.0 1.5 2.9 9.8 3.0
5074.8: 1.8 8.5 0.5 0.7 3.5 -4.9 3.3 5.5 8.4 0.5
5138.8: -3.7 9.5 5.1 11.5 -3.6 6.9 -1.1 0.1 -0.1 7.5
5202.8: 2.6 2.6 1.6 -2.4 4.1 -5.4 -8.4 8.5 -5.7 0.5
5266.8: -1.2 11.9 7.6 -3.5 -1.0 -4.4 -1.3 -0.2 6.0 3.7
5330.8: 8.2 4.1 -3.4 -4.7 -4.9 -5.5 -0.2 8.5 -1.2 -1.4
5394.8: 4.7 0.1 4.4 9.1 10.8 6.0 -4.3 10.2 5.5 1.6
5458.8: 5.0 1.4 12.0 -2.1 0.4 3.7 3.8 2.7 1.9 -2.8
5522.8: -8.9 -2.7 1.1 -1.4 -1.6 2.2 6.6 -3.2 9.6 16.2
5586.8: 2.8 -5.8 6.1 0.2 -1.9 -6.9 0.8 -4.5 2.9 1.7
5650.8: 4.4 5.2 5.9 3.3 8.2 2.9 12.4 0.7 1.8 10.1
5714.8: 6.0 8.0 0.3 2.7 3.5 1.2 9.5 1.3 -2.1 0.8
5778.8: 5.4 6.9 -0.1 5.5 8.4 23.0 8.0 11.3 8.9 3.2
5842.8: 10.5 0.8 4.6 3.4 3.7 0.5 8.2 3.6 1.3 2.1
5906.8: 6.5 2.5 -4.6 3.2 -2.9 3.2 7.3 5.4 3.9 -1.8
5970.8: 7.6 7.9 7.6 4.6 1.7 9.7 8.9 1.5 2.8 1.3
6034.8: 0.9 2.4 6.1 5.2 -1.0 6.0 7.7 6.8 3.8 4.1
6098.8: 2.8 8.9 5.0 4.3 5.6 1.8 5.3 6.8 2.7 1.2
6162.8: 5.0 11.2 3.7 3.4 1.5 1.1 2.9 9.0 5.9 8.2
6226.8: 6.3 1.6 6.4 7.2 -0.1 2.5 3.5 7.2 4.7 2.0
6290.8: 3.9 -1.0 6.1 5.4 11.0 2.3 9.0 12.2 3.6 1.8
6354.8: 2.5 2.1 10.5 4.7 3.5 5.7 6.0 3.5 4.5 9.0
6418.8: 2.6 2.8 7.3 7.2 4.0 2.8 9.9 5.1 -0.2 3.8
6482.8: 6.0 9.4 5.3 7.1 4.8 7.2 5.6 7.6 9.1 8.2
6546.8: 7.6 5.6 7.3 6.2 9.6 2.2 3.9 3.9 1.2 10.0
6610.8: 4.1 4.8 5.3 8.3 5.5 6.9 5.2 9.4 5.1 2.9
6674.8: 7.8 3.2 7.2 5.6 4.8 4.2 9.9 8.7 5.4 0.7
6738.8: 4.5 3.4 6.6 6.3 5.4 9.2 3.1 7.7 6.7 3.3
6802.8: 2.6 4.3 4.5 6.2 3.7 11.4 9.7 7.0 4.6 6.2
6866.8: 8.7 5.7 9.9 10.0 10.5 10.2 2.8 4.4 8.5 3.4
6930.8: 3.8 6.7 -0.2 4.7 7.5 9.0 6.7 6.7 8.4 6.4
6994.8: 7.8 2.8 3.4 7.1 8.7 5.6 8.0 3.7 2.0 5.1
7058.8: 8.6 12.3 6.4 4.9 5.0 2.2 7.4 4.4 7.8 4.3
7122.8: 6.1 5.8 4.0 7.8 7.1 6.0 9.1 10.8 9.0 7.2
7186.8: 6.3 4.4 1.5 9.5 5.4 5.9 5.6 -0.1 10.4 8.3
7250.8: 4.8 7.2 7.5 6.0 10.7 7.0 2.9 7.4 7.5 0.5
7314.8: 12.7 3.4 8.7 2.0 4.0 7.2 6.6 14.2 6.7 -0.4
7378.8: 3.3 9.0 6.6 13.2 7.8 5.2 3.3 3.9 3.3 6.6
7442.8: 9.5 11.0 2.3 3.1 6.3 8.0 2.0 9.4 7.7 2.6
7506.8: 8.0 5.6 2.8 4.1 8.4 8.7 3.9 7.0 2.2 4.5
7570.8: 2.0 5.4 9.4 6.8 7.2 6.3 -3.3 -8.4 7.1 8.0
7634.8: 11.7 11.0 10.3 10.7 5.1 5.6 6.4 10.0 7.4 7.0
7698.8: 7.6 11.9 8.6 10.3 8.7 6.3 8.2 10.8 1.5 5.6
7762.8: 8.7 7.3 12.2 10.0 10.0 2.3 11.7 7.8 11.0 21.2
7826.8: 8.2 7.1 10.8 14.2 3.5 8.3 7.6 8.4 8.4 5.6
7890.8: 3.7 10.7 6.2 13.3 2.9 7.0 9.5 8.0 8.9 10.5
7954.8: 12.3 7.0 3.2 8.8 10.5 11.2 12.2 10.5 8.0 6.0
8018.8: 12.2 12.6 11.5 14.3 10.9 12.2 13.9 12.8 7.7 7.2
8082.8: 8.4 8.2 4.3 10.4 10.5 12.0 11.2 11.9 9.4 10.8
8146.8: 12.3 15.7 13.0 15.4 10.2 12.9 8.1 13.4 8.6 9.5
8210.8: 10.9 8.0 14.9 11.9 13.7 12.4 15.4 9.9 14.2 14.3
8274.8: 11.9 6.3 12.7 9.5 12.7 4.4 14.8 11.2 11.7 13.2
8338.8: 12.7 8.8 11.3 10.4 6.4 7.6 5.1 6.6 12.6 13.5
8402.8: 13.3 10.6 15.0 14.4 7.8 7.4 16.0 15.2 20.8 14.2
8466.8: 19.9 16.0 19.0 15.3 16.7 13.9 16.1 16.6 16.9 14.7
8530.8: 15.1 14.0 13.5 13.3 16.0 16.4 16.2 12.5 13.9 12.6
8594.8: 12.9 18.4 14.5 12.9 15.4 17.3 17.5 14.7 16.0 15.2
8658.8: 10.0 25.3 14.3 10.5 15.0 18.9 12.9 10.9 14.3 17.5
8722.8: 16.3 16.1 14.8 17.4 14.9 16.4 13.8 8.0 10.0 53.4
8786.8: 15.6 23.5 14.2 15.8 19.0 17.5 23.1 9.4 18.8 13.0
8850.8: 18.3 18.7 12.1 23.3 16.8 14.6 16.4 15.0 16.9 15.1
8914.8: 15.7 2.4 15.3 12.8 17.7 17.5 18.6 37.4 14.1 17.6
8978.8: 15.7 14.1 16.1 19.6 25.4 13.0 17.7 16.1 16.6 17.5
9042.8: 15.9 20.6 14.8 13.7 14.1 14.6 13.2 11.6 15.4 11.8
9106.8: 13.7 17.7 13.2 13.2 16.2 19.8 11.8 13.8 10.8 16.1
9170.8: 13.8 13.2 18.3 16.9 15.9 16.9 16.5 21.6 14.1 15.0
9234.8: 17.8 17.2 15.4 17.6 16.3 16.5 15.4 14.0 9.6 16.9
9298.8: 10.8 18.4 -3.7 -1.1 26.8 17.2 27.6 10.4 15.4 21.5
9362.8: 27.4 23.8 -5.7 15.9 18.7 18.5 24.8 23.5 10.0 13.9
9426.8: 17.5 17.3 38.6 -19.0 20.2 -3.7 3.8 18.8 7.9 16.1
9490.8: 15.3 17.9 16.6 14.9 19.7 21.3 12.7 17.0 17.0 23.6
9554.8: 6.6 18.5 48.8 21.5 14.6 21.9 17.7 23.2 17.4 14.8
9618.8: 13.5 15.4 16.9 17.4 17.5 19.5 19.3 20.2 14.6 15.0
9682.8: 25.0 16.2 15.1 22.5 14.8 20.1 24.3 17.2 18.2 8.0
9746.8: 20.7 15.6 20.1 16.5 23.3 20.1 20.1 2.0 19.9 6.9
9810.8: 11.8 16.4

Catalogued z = 1.110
